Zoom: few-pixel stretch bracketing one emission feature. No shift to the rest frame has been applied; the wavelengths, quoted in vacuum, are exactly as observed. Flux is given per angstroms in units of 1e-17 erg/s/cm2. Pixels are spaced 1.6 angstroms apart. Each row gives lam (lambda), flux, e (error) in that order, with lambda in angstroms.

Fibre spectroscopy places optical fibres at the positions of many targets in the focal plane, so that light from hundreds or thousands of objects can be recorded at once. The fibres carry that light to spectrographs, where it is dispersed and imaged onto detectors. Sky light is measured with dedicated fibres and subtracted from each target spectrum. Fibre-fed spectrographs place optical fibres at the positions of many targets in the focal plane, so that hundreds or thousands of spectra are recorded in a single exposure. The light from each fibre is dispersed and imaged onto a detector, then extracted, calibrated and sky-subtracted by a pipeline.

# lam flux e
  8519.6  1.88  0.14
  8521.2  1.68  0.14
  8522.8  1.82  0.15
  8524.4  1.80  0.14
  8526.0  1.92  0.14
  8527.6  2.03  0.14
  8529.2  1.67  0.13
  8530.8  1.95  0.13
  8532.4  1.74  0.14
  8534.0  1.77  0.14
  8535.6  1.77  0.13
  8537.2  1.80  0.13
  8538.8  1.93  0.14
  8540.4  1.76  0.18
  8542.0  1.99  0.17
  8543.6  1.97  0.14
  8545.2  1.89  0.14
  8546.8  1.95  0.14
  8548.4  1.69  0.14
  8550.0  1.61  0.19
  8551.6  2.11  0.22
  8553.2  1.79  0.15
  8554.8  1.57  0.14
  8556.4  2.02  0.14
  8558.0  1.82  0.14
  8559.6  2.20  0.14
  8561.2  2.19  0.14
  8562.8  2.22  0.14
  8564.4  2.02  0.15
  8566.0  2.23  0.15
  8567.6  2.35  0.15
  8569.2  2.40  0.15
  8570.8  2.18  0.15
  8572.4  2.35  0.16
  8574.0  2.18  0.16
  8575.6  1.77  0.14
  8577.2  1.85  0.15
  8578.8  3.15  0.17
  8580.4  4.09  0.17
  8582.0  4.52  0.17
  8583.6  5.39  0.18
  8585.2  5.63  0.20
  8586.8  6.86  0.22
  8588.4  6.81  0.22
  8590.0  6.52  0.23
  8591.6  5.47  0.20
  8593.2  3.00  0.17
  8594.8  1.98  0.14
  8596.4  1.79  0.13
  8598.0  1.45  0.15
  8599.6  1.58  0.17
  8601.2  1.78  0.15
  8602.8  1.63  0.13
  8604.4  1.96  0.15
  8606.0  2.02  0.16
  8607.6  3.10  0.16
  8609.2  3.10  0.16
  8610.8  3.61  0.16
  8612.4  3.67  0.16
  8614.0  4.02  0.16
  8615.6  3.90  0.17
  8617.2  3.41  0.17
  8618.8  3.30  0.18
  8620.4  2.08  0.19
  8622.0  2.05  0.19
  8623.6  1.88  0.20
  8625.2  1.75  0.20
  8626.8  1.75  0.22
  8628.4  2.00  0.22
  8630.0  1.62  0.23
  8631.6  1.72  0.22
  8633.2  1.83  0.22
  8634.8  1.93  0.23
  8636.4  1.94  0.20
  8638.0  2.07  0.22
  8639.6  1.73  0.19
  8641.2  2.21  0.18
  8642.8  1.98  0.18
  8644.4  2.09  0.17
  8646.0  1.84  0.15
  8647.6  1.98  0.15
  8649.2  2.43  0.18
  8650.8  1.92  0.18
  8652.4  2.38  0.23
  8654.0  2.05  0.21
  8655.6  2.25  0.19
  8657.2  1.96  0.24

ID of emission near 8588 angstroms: H-alpha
